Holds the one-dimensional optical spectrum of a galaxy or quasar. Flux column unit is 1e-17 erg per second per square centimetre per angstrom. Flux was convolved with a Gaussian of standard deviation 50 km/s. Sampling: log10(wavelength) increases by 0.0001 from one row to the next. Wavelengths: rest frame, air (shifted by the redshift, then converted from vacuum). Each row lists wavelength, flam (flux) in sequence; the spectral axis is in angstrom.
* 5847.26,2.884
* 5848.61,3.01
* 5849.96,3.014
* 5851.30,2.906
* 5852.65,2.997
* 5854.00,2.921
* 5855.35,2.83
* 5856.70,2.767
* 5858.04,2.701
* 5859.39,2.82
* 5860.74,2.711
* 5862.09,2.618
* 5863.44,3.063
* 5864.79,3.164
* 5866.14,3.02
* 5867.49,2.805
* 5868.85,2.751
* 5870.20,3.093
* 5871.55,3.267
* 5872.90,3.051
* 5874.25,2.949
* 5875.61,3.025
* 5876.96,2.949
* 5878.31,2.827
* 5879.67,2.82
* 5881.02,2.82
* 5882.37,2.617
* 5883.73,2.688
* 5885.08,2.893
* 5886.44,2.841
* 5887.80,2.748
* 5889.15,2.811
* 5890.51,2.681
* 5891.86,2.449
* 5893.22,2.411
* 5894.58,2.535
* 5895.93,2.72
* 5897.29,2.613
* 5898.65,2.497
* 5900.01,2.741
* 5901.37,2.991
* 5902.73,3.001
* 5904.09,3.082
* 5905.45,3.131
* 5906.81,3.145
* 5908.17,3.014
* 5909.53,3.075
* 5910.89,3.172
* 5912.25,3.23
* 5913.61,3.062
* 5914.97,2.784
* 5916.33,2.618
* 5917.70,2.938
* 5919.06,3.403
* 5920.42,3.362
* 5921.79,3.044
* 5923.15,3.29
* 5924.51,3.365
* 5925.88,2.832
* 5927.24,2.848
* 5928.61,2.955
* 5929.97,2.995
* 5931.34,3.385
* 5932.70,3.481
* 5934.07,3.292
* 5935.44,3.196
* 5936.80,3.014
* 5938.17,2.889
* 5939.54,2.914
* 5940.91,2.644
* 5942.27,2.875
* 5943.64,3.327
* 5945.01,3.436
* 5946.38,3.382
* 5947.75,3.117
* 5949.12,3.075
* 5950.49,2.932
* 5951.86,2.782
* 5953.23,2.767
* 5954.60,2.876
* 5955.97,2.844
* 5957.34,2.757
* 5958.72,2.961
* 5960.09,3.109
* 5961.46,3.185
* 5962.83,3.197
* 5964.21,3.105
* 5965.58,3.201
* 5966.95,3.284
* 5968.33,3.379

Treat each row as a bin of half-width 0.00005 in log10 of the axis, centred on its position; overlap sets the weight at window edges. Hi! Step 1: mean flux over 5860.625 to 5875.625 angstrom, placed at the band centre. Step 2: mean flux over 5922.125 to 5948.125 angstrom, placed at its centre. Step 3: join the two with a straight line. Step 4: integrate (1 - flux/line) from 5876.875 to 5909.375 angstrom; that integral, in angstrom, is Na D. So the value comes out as 2.4 angstrom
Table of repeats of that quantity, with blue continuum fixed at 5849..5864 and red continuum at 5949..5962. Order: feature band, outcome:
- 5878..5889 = 0.3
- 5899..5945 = -2.7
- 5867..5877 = -0.5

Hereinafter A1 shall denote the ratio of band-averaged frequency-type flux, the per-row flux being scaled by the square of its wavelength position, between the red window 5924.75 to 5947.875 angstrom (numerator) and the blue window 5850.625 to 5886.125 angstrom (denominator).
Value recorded 1.10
